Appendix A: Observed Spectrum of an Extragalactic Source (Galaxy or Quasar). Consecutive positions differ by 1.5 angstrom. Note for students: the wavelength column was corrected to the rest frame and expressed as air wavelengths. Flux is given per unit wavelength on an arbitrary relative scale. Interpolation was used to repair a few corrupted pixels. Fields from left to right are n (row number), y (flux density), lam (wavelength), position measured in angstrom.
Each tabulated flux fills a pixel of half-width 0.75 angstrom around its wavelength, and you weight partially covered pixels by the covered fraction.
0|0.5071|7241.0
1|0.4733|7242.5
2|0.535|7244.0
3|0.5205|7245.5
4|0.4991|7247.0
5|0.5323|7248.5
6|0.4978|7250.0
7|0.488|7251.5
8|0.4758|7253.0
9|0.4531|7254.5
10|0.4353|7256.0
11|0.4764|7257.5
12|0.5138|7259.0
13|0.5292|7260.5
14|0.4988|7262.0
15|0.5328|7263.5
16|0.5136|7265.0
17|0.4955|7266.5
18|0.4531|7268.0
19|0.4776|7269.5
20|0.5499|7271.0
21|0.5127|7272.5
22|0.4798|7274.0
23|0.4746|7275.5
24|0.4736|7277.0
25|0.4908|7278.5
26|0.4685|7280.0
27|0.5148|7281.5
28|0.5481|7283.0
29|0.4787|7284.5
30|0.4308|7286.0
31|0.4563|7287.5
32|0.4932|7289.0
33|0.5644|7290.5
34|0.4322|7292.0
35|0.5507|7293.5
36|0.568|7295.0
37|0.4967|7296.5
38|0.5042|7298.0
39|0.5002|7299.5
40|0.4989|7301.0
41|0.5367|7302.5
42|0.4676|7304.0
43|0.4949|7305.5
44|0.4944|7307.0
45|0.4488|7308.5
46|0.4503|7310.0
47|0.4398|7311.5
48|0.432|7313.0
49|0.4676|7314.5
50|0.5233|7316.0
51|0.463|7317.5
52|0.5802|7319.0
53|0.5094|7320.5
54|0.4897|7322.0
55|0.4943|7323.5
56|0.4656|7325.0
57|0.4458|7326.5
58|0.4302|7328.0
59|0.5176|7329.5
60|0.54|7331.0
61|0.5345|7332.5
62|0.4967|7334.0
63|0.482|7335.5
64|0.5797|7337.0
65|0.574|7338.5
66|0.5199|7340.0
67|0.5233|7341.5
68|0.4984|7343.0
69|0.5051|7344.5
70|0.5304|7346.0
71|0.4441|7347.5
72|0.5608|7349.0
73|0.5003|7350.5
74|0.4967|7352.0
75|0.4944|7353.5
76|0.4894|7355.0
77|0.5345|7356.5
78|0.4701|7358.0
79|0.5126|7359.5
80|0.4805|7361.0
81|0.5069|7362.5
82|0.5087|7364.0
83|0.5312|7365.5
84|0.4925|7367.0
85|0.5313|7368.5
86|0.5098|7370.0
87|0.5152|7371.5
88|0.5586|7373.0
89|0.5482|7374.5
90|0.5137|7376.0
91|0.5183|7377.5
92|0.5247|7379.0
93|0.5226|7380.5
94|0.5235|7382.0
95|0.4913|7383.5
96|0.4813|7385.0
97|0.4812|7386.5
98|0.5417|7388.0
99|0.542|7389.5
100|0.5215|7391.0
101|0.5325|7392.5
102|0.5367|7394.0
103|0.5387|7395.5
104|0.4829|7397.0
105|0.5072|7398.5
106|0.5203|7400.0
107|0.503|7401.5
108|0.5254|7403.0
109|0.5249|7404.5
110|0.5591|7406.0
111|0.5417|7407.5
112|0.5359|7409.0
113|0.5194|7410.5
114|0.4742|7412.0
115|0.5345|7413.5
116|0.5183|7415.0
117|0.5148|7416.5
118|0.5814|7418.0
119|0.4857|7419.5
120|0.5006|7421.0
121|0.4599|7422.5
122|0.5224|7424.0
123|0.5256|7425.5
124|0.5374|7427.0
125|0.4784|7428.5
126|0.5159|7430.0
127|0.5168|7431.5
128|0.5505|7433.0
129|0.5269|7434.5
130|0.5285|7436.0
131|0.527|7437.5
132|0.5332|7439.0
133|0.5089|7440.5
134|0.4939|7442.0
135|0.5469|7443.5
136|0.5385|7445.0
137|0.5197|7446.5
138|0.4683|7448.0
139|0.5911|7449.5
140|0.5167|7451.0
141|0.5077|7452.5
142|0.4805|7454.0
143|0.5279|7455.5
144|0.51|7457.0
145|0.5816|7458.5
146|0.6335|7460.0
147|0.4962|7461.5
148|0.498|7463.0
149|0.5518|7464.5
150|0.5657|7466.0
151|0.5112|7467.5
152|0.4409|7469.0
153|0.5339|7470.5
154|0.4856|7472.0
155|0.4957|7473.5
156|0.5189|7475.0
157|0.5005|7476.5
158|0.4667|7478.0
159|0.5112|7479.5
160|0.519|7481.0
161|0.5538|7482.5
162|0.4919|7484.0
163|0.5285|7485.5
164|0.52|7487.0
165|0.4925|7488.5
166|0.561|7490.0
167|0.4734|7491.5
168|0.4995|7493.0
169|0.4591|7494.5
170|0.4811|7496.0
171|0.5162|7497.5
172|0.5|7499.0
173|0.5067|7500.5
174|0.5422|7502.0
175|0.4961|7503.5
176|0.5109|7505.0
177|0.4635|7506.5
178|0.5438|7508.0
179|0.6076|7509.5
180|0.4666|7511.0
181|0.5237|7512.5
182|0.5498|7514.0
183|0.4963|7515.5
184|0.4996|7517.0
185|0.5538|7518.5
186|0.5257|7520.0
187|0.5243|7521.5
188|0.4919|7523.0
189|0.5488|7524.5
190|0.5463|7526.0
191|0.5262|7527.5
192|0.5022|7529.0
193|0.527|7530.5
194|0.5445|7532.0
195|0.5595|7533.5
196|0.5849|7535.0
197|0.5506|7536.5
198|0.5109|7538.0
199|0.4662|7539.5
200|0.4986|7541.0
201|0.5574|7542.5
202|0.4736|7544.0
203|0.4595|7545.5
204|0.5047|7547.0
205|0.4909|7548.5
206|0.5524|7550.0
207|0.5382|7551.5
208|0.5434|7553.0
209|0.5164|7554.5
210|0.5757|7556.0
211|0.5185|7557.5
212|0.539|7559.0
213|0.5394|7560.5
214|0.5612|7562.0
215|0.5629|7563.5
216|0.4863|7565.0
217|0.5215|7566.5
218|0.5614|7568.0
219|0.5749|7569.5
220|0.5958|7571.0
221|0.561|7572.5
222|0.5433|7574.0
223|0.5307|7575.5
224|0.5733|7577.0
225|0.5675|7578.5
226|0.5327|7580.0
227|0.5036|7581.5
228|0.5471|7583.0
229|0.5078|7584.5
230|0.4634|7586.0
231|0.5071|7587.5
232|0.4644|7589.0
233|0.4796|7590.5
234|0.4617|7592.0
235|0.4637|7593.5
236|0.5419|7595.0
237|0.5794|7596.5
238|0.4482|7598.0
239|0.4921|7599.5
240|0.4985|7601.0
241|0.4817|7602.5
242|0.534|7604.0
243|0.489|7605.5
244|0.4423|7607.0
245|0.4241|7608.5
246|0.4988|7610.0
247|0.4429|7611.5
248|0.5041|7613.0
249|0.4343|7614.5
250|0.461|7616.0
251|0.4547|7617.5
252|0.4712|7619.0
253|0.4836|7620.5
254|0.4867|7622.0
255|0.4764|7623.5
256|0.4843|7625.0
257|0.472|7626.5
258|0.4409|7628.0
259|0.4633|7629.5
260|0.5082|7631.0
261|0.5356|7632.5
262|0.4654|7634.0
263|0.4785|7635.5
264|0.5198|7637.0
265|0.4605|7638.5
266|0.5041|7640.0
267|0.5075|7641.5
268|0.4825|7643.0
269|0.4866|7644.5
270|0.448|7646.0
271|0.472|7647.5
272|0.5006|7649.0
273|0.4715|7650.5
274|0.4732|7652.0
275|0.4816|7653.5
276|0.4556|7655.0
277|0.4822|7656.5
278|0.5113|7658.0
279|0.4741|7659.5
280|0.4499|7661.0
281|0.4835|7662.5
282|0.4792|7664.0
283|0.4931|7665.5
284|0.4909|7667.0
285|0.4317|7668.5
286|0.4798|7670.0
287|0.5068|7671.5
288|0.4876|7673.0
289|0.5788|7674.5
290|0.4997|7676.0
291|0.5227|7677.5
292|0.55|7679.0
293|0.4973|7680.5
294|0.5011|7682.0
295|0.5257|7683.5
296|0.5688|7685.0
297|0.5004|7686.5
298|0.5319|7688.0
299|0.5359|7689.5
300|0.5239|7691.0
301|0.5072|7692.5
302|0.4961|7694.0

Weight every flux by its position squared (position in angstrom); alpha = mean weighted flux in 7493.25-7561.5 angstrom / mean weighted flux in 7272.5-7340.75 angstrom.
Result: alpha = 1.11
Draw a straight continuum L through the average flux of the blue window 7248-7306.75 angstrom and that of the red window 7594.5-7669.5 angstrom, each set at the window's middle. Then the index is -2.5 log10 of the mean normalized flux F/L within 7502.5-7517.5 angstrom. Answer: -0.07 mag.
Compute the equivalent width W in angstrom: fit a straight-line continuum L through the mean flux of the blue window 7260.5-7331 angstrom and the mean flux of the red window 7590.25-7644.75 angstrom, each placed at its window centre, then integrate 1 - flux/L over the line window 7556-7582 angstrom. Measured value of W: -3.4 angstrom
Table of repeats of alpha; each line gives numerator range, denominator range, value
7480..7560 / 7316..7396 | 1.06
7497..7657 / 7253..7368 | 1.10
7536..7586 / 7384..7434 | 1.07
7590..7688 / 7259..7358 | 1.07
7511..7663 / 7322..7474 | 1.03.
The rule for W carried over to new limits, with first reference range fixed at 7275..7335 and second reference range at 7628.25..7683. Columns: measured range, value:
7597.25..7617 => 0.7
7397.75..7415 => -1.1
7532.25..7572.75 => -3.6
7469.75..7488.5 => -0.7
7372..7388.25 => -0.9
